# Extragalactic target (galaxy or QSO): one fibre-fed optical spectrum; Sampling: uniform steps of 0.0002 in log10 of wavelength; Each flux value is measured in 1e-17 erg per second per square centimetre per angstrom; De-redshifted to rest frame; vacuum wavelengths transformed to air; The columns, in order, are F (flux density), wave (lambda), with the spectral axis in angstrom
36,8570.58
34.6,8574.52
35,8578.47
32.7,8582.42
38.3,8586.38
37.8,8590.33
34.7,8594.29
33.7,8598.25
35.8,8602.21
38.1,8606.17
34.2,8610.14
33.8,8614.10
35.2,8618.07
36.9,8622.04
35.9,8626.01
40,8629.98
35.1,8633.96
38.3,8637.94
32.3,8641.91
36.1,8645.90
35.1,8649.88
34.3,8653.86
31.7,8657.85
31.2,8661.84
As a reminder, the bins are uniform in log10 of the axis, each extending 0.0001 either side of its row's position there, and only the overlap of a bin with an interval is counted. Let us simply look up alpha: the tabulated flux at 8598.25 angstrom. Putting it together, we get 33.7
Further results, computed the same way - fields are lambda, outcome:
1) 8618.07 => 35.2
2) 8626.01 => 35.9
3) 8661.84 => 31.2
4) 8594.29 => 34.7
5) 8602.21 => 35.8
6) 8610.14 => 34.2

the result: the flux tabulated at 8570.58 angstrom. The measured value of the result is 36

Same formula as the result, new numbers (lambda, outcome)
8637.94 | 38.3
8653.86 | 34.3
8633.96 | 35.1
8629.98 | 40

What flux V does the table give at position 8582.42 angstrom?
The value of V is 32.7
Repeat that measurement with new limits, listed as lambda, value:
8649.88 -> 35.1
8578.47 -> 35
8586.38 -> 38.3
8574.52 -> 34.6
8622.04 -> 36.9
